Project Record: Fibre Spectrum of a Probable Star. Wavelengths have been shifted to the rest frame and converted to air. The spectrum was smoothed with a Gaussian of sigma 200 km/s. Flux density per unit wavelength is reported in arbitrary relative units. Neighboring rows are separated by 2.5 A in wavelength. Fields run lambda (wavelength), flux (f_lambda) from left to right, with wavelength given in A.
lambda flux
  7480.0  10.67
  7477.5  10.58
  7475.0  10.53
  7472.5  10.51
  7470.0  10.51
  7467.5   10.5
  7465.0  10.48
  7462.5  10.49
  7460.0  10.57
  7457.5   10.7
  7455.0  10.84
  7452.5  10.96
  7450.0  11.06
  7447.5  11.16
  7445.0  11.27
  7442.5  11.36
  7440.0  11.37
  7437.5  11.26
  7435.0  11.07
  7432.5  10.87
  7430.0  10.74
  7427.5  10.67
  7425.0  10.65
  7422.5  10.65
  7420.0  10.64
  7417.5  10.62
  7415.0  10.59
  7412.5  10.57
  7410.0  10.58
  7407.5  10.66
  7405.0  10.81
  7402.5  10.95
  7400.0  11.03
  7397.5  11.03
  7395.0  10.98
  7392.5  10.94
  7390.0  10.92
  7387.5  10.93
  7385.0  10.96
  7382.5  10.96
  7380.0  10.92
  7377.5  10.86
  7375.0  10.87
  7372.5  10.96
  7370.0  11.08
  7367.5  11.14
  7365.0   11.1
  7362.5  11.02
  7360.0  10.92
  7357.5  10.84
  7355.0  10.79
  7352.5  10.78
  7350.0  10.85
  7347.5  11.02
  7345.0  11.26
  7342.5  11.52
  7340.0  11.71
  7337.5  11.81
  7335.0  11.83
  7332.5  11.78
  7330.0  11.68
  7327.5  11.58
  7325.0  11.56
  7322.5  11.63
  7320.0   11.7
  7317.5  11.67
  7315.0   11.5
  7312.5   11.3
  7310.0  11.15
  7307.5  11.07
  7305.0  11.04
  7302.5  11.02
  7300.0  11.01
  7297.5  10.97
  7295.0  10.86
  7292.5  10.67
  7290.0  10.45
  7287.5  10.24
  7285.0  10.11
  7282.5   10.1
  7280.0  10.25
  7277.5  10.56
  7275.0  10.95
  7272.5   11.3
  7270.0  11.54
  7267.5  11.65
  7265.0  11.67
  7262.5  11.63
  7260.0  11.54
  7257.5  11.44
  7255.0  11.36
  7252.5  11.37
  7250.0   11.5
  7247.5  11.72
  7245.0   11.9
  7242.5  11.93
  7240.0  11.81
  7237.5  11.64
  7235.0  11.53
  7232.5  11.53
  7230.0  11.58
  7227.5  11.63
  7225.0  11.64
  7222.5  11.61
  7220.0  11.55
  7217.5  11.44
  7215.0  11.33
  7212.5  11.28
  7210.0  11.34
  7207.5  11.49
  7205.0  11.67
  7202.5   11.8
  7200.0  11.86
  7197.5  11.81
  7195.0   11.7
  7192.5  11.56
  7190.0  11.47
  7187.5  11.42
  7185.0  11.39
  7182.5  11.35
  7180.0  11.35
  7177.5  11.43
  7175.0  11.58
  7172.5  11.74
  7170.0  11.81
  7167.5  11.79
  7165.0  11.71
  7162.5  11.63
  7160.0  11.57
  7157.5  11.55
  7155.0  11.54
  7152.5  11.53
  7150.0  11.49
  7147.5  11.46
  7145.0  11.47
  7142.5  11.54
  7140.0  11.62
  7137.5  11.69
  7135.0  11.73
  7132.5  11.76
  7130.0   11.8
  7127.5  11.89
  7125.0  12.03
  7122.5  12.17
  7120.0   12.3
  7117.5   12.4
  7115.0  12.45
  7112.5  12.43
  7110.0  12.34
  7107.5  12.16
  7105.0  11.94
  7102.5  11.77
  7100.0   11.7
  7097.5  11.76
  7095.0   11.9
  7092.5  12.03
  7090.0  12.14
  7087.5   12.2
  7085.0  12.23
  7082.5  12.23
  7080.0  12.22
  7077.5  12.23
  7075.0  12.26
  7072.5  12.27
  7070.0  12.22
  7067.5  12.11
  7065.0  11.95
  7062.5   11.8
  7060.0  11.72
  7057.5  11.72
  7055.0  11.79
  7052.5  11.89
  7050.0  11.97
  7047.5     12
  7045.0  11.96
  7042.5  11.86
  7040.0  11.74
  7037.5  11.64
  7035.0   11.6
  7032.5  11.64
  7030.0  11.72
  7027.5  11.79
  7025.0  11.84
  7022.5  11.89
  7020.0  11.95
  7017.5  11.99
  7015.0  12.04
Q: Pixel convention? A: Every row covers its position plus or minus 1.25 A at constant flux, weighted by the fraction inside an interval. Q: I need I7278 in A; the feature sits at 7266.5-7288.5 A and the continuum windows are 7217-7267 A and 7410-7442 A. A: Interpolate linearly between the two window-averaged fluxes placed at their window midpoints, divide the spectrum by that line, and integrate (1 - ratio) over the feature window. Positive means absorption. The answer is 1.4 A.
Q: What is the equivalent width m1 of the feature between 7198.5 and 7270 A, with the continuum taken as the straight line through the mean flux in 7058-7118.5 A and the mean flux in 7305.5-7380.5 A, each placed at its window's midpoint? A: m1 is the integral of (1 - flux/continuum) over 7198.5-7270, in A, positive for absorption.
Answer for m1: 0.2 A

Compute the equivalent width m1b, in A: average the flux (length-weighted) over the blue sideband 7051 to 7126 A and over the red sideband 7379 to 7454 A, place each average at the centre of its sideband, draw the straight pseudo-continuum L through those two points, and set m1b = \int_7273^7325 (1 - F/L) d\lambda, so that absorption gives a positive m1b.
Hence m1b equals 1.8 A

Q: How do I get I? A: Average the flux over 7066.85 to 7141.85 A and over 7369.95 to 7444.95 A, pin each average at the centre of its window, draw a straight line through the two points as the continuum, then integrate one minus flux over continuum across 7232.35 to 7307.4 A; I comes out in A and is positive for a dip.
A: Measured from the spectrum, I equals 1.7 A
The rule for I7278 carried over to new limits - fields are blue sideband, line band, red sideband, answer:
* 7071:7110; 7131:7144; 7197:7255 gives 0.3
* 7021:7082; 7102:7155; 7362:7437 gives -1.0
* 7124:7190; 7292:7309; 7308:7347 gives 0.9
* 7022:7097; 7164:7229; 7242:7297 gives -0.9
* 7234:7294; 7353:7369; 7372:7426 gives 0.0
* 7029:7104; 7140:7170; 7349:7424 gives 0.2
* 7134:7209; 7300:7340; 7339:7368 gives -1.1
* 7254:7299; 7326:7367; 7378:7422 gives -1.5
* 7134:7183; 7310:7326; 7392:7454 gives -0.5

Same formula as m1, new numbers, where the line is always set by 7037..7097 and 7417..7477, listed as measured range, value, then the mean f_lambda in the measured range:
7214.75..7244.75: -0.3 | 11.6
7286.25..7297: 0.7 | 10.6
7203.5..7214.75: 0.1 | 11.4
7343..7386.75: 0.4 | 11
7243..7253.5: -0.2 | 11.7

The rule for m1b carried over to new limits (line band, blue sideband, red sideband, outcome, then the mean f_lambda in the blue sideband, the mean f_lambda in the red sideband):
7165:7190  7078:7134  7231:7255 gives 0.65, 12.1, 11.6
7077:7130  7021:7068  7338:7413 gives -2.01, 11.8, 11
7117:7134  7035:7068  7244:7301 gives -0.65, 11.8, 11.1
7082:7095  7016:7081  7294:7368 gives -0.35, 11.9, 11.3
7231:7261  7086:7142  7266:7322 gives -0.96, 12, 11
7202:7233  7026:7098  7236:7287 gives -0.25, 12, 11.3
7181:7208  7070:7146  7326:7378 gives 0.34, 12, 11.2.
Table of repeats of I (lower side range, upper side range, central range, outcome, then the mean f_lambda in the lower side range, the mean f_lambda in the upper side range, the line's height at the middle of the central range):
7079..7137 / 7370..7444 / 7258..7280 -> 0.25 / 12.1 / 10.9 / 11.4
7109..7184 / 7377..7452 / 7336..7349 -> -0.38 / 11.8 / 10.9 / 11.1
